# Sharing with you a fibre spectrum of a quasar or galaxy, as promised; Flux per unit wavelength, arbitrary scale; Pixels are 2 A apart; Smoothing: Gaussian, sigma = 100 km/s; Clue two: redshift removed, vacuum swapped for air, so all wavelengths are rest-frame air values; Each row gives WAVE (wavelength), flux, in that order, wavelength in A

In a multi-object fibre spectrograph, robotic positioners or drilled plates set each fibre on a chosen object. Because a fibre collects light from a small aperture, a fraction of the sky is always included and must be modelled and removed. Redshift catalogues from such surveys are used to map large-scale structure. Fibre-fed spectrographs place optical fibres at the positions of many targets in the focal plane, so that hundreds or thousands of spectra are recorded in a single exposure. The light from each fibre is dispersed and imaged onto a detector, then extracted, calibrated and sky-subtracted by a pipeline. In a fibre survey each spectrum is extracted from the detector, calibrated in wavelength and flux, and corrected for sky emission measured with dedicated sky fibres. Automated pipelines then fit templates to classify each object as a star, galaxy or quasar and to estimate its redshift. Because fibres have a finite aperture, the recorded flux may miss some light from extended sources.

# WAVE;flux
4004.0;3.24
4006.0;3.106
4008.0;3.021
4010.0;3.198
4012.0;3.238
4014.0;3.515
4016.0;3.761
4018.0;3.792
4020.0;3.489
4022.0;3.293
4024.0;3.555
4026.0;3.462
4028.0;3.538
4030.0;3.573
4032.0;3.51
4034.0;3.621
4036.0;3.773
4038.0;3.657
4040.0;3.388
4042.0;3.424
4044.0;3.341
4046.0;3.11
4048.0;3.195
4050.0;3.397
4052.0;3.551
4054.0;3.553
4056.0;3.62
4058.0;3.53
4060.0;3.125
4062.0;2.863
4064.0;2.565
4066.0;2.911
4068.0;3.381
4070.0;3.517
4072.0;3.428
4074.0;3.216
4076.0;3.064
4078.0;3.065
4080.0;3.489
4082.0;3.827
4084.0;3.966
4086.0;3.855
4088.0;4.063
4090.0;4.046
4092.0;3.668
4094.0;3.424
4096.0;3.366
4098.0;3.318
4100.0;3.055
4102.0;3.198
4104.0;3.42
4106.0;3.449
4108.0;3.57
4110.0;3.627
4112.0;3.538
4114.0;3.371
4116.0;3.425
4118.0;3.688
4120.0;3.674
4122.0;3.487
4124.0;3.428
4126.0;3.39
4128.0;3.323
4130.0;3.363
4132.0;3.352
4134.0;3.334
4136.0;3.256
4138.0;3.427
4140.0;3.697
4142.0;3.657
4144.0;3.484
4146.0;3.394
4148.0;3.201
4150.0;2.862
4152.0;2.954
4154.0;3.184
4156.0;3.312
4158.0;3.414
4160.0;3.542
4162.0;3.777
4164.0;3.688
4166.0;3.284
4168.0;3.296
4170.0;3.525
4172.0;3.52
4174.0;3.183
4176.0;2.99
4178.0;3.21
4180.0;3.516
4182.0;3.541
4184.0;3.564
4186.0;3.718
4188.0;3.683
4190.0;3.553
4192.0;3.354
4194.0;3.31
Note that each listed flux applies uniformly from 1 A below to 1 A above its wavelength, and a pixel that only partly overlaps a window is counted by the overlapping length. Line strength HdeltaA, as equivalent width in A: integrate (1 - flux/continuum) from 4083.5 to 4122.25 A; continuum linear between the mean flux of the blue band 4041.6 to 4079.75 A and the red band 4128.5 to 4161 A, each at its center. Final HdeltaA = -3.0 A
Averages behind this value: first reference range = 3.26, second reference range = 3.34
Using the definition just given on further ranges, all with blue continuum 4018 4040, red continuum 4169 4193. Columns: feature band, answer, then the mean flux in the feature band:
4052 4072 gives 1.55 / 3.26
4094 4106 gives 0.70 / 3.3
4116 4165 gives 0.88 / 3.41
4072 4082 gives 0.64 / 3.29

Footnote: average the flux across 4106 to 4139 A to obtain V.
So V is 3.45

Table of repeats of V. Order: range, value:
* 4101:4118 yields 3.46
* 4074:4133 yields 3.5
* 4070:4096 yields 3.58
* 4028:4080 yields 3.34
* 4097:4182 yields 3.39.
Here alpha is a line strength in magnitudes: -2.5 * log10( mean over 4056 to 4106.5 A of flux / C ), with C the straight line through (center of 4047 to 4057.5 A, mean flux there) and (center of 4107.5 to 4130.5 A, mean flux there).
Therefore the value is 0.03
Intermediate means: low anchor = 3.47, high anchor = 3.49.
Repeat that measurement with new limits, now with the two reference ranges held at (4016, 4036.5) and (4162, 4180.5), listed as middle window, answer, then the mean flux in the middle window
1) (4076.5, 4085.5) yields -0.024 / 3.57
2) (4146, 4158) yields 0.082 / 3.15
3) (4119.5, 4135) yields 0.007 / 3.41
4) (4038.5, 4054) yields 0.054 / 3.37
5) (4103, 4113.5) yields -0.017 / 3.51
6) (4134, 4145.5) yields -0.021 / 3.48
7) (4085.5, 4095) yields -0.098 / 3.81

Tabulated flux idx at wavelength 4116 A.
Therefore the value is 3.425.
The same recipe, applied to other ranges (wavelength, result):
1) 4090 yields 4.046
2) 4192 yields 3.354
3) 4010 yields 3.198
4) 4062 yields 2.863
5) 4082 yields 3.827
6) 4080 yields 3.489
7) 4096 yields 3.366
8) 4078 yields 3.065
